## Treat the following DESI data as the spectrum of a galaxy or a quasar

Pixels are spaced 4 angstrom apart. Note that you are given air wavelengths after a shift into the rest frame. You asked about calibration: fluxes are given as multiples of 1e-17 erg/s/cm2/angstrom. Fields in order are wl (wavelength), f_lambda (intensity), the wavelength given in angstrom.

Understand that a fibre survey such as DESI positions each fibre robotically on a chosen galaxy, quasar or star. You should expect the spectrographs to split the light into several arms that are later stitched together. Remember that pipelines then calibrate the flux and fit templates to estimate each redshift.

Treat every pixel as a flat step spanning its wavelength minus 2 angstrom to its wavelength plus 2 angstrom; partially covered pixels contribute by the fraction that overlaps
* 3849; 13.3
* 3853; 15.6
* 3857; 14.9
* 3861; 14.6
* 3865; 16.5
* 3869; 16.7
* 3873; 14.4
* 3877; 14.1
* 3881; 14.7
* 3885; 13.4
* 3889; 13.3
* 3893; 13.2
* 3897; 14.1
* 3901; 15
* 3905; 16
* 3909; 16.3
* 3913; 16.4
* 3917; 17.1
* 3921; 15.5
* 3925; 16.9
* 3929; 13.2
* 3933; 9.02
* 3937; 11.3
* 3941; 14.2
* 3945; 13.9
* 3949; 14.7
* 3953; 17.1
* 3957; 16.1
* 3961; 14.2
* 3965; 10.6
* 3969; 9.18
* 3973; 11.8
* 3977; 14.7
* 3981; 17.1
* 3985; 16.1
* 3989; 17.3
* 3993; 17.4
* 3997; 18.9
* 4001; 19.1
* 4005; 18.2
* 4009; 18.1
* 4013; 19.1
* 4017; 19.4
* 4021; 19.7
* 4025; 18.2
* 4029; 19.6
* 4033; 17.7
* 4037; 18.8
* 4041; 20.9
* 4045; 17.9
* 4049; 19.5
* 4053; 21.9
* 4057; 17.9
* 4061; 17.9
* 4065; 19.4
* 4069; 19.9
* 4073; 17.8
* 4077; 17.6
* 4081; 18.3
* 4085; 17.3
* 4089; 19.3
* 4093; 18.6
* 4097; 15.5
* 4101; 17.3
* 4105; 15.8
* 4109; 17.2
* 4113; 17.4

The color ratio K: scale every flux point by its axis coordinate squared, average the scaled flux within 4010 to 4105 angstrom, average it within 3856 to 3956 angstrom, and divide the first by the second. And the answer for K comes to 1.37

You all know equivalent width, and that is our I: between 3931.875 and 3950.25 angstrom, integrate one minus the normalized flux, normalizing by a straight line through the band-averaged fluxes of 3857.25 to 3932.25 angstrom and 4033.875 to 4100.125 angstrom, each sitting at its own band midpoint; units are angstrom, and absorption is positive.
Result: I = 3.7 angstrom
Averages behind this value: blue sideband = 15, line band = 12.7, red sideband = 18.6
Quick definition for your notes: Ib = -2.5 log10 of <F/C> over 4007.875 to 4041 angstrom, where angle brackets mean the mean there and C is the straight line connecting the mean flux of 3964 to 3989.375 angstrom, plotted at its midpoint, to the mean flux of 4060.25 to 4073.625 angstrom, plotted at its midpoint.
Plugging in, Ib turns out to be -0.15 mag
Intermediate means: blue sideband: 13.7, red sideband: 18.9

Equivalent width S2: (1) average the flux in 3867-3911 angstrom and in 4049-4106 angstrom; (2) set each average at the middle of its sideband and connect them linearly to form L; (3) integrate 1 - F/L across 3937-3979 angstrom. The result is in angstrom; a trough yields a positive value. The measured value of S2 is 6.4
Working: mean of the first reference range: 14.7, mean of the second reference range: 18.3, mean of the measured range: 13.5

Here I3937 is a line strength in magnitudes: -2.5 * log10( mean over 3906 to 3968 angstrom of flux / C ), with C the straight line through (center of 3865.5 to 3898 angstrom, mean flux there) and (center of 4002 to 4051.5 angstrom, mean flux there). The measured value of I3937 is 0.12 mag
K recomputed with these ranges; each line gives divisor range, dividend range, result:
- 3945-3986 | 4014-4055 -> 1.42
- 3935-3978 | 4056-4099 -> 1.44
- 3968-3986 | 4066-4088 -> 1.38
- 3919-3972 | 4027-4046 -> 1.48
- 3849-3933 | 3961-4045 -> 1.21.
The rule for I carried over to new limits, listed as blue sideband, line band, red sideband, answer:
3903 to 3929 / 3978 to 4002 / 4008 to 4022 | 1.2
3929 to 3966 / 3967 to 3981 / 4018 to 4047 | 2.4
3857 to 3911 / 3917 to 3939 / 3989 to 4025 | 3.5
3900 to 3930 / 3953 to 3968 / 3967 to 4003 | 1.9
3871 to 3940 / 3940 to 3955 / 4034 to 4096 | 0.5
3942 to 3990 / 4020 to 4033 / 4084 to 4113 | -2.7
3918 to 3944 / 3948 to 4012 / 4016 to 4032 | 3.0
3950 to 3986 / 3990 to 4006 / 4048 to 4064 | -2.5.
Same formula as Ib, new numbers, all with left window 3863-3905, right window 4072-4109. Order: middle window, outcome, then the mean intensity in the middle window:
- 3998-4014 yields -0.14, 18.6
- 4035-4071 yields -0.14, 19.3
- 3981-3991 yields -0.05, 16.8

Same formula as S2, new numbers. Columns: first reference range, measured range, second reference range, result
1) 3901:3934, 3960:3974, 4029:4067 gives 4.6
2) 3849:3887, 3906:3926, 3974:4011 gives -0.7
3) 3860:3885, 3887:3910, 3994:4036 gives 1.7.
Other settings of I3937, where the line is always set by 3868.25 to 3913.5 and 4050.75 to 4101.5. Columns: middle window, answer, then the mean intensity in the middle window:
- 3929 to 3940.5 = 0.356 mag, 11.2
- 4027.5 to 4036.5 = -0.066 mag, 18.6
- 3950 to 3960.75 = -0.003 mag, 16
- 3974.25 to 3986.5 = 0.053 mag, 15.7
